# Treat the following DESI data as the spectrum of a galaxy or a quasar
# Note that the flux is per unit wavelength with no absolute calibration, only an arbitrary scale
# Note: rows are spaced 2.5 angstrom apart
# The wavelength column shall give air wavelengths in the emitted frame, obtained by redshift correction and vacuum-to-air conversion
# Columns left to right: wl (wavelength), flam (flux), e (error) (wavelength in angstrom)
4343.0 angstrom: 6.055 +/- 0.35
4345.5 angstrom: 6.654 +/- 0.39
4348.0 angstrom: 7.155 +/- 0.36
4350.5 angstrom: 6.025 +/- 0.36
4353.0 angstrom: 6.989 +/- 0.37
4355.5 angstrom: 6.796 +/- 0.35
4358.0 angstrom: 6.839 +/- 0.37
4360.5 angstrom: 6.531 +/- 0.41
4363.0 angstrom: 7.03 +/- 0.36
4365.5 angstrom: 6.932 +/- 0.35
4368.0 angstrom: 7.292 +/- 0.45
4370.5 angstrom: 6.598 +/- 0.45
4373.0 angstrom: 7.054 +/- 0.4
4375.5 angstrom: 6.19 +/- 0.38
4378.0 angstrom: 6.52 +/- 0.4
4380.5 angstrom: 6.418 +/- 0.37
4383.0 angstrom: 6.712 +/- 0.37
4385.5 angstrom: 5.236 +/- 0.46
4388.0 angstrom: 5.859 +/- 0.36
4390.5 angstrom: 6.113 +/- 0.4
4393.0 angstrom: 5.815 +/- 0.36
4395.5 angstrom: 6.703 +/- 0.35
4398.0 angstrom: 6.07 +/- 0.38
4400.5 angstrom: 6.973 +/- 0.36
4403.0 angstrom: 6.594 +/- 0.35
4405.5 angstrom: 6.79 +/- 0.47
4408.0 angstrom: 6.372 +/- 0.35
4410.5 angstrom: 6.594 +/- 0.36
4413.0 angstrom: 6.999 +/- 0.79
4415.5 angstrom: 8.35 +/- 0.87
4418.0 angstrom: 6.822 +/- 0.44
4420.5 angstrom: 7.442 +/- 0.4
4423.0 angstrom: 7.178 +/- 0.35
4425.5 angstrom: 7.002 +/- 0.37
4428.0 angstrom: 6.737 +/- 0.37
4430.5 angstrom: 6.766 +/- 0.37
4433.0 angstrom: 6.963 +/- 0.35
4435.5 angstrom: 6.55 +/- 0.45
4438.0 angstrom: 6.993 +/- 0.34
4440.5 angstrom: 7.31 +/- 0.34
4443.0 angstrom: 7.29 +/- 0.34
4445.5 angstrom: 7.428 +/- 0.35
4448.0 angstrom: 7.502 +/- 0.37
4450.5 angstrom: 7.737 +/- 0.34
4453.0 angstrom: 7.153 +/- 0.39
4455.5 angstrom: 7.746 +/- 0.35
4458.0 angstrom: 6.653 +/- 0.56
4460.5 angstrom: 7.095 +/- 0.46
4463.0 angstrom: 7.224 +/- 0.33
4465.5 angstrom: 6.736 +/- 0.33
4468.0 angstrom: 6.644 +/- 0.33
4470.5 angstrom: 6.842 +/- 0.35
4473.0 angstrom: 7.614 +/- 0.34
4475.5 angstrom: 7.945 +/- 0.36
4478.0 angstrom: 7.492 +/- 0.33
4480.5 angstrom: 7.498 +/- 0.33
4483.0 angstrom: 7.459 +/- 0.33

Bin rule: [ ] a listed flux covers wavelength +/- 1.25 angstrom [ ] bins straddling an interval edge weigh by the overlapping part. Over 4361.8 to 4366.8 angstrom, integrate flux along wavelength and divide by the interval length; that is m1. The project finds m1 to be 6.98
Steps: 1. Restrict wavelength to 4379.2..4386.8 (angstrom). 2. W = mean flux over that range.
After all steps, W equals 6.12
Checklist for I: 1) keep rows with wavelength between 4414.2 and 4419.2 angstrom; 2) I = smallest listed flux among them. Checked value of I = 6.822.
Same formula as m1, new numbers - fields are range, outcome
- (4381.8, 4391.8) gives 5.98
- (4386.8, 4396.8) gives 6.12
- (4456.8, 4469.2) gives 6.87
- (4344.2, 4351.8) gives 6.61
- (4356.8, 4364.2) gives 6.8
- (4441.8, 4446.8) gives 7.36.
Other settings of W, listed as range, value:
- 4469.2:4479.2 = 7.47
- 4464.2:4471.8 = 6.75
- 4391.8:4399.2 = 6.2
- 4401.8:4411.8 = 6.59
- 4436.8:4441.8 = 7.15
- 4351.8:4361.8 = 6.79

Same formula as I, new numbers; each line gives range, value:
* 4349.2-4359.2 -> 6.025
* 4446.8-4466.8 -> 6.653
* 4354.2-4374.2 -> 6.531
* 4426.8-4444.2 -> 6.55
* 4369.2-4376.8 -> 6.19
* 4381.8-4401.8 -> 5.236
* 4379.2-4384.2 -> 6.418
